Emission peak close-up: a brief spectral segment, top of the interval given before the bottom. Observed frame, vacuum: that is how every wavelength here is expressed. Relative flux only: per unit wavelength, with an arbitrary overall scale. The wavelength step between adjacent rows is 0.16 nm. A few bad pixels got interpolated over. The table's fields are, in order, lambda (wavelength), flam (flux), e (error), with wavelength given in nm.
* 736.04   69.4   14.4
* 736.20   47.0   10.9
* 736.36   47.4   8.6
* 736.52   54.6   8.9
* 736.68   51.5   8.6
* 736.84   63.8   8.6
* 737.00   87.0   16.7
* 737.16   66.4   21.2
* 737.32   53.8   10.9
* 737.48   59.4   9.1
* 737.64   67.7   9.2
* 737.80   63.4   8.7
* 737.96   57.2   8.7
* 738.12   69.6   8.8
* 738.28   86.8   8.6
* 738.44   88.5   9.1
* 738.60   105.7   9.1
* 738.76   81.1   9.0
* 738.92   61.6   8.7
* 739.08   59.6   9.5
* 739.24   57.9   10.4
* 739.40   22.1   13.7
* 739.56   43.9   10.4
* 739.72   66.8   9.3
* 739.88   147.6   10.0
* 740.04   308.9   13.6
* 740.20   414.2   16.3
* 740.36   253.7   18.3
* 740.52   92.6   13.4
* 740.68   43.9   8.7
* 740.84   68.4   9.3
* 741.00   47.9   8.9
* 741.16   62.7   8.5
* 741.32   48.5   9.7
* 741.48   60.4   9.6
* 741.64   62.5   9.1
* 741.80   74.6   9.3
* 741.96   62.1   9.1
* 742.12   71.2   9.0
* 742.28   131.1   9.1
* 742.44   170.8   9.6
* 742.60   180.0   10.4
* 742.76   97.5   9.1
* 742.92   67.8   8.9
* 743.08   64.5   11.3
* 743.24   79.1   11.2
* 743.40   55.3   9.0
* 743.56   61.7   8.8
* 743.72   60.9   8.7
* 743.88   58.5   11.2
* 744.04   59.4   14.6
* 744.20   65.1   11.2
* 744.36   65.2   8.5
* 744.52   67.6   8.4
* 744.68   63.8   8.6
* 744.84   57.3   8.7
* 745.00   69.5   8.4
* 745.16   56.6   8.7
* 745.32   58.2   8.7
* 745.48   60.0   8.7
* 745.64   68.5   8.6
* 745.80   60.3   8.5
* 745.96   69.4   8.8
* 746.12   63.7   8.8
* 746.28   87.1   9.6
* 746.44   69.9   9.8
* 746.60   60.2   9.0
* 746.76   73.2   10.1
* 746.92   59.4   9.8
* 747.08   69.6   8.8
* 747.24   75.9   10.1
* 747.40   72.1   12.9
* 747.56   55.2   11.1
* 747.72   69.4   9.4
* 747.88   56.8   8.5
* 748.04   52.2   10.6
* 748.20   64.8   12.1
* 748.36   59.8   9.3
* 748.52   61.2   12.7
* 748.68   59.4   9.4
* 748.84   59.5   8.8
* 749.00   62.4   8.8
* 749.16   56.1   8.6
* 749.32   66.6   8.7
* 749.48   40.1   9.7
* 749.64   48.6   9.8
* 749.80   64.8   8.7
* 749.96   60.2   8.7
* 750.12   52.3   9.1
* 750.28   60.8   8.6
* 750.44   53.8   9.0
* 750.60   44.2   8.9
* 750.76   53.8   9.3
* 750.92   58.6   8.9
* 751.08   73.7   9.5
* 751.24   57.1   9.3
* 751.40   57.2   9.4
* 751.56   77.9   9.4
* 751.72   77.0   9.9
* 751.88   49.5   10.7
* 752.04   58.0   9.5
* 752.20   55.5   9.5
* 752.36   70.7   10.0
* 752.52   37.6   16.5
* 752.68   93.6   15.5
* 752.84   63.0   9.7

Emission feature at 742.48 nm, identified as [N II]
